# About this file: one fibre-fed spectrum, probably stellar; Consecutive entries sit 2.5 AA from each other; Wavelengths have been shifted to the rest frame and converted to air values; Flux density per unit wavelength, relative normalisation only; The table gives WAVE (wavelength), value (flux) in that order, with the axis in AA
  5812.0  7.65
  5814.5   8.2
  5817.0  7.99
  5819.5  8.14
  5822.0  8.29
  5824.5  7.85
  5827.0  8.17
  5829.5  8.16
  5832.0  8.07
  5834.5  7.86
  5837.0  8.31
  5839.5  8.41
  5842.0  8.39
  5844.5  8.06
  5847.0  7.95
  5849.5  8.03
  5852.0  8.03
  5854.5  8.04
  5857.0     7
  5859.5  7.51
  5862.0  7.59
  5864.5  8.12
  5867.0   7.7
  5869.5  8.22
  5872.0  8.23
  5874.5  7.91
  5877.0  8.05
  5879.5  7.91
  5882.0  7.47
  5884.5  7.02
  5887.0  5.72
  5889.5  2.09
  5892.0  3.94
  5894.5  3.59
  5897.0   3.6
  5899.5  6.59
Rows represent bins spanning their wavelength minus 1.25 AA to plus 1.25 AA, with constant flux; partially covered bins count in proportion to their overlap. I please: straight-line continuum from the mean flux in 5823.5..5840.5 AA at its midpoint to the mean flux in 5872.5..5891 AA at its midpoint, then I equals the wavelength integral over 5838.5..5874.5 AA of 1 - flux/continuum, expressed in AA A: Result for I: -2.79 AA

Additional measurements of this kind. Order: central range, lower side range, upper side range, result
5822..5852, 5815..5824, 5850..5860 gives -0.81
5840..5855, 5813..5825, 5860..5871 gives -0.25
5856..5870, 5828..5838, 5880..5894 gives -2.46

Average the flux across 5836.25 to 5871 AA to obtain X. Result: 7.95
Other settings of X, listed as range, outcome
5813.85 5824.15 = 8.13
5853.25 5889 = 7.49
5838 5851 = 8.17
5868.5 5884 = 7.92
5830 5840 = 8.14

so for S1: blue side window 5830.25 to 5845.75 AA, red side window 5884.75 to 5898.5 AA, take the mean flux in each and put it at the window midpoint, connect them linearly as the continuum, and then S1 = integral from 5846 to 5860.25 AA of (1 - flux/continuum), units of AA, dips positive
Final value -1.52 AA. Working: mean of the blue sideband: 8.18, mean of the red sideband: 4.07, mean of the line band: 7.77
